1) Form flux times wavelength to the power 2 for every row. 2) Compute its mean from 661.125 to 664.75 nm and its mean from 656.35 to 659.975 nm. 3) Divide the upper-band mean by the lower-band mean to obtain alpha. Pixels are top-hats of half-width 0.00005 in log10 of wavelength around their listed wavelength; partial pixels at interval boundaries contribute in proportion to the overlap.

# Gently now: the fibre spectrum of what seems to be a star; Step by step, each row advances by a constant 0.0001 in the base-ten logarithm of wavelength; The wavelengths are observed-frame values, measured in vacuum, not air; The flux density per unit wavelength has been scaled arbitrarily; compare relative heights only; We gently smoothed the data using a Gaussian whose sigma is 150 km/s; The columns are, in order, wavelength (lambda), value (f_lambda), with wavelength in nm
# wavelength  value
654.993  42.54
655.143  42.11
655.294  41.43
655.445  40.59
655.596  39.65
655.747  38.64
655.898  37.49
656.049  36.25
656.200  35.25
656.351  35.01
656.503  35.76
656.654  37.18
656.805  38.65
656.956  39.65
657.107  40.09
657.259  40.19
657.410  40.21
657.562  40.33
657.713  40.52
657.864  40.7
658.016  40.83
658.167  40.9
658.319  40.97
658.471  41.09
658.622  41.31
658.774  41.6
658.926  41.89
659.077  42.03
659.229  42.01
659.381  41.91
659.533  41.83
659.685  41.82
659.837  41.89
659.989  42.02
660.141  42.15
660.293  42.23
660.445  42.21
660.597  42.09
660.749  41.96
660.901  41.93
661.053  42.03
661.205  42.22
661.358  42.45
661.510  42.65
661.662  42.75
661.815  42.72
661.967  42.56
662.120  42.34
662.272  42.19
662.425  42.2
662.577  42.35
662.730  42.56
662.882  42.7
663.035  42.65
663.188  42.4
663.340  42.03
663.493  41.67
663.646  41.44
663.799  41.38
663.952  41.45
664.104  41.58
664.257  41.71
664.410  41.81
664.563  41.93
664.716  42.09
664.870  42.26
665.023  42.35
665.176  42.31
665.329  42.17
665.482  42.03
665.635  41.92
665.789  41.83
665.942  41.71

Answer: 1.1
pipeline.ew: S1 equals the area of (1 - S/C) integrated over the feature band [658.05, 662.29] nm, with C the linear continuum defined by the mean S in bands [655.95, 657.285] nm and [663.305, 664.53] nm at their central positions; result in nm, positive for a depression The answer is -0.27 nm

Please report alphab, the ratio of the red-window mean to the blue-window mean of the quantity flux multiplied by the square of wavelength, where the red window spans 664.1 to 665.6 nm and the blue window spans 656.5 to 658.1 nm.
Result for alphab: 1.1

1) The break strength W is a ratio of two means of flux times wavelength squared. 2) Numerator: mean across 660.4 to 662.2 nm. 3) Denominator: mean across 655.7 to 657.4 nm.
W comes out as 1.1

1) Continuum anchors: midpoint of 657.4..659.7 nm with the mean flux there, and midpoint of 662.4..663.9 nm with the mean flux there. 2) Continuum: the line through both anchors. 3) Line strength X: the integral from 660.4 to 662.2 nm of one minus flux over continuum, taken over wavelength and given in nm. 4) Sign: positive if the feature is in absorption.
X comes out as -0.02 nm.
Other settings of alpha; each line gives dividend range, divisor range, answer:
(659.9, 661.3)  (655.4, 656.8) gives 1.14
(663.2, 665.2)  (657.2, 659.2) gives 1.04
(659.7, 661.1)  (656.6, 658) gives 1.07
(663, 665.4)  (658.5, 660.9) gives 1.01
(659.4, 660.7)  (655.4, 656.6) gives 1.14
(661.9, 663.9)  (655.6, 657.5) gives 1.13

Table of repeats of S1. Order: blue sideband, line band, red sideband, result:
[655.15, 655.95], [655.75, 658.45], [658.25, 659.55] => 0.12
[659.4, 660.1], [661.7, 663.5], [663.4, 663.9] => -0.04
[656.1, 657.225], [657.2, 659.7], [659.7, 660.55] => -0.08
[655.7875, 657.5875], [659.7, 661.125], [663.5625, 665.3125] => -0.08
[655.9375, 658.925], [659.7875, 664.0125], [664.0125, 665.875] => -0.13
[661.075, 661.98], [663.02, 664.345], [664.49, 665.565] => 0.02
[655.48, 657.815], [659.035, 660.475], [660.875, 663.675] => -0.05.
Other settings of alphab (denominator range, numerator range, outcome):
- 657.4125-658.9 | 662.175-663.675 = 1.05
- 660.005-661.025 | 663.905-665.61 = 1.01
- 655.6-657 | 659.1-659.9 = 1.14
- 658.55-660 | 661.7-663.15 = 1.03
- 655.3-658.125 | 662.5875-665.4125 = 1.11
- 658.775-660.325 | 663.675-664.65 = 1.01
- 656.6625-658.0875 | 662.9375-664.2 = 1.07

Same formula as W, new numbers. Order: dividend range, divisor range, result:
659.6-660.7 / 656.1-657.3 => 1.13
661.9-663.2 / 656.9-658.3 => 1.07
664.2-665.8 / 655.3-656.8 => 1.15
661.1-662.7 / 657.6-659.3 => 1.04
